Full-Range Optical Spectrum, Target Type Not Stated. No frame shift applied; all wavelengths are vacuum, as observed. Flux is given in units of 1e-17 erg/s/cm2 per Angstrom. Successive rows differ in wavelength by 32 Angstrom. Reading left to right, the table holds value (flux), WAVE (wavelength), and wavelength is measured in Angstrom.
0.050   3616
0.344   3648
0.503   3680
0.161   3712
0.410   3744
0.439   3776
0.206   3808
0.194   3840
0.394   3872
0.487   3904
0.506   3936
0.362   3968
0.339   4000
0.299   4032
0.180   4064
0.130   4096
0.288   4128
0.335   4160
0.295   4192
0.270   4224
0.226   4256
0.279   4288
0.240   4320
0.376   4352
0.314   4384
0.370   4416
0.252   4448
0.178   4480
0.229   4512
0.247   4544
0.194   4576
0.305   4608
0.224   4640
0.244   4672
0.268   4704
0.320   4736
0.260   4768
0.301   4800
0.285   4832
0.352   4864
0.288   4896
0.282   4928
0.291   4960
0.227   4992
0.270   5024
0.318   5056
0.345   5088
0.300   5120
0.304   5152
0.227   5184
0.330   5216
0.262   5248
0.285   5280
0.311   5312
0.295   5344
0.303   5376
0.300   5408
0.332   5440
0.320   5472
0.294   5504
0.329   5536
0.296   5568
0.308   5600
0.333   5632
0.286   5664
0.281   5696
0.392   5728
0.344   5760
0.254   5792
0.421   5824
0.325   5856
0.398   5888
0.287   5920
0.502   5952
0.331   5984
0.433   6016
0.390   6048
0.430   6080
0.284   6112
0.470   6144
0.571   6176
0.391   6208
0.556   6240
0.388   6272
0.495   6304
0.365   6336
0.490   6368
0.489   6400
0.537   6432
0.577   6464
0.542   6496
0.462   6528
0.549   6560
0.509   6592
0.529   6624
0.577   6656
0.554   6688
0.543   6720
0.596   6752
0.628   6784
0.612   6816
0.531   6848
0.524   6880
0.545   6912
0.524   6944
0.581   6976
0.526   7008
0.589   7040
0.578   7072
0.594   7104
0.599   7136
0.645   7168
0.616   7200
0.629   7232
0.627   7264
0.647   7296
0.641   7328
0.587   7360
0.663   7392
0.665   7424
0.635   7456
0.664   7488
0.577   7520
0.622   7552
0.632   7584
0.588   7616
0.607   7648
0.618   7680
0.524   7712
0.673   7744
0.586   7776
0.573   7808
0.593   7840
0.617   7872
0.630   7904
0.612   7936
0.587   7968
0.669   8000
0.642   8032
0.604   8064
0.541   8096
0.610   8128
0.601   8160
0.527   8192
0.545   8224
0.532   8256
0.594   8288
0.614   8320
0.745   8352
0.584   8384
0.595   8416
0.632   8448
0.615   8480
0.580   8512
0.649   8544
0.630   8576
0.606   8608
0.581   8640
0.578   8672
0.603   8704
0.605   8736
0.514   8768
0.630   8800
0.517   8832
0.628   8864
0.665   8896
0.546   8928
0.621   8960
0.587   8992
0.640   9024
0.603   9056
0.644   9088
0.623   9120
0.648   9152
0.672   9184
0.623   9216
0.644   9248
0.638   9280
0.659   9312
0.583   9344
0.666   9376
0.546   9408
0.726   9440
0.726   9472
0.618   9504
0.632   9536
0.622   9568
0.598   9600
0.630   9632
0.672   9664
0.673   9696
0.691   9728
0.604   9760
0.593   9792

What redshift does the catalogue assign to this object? 0.594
